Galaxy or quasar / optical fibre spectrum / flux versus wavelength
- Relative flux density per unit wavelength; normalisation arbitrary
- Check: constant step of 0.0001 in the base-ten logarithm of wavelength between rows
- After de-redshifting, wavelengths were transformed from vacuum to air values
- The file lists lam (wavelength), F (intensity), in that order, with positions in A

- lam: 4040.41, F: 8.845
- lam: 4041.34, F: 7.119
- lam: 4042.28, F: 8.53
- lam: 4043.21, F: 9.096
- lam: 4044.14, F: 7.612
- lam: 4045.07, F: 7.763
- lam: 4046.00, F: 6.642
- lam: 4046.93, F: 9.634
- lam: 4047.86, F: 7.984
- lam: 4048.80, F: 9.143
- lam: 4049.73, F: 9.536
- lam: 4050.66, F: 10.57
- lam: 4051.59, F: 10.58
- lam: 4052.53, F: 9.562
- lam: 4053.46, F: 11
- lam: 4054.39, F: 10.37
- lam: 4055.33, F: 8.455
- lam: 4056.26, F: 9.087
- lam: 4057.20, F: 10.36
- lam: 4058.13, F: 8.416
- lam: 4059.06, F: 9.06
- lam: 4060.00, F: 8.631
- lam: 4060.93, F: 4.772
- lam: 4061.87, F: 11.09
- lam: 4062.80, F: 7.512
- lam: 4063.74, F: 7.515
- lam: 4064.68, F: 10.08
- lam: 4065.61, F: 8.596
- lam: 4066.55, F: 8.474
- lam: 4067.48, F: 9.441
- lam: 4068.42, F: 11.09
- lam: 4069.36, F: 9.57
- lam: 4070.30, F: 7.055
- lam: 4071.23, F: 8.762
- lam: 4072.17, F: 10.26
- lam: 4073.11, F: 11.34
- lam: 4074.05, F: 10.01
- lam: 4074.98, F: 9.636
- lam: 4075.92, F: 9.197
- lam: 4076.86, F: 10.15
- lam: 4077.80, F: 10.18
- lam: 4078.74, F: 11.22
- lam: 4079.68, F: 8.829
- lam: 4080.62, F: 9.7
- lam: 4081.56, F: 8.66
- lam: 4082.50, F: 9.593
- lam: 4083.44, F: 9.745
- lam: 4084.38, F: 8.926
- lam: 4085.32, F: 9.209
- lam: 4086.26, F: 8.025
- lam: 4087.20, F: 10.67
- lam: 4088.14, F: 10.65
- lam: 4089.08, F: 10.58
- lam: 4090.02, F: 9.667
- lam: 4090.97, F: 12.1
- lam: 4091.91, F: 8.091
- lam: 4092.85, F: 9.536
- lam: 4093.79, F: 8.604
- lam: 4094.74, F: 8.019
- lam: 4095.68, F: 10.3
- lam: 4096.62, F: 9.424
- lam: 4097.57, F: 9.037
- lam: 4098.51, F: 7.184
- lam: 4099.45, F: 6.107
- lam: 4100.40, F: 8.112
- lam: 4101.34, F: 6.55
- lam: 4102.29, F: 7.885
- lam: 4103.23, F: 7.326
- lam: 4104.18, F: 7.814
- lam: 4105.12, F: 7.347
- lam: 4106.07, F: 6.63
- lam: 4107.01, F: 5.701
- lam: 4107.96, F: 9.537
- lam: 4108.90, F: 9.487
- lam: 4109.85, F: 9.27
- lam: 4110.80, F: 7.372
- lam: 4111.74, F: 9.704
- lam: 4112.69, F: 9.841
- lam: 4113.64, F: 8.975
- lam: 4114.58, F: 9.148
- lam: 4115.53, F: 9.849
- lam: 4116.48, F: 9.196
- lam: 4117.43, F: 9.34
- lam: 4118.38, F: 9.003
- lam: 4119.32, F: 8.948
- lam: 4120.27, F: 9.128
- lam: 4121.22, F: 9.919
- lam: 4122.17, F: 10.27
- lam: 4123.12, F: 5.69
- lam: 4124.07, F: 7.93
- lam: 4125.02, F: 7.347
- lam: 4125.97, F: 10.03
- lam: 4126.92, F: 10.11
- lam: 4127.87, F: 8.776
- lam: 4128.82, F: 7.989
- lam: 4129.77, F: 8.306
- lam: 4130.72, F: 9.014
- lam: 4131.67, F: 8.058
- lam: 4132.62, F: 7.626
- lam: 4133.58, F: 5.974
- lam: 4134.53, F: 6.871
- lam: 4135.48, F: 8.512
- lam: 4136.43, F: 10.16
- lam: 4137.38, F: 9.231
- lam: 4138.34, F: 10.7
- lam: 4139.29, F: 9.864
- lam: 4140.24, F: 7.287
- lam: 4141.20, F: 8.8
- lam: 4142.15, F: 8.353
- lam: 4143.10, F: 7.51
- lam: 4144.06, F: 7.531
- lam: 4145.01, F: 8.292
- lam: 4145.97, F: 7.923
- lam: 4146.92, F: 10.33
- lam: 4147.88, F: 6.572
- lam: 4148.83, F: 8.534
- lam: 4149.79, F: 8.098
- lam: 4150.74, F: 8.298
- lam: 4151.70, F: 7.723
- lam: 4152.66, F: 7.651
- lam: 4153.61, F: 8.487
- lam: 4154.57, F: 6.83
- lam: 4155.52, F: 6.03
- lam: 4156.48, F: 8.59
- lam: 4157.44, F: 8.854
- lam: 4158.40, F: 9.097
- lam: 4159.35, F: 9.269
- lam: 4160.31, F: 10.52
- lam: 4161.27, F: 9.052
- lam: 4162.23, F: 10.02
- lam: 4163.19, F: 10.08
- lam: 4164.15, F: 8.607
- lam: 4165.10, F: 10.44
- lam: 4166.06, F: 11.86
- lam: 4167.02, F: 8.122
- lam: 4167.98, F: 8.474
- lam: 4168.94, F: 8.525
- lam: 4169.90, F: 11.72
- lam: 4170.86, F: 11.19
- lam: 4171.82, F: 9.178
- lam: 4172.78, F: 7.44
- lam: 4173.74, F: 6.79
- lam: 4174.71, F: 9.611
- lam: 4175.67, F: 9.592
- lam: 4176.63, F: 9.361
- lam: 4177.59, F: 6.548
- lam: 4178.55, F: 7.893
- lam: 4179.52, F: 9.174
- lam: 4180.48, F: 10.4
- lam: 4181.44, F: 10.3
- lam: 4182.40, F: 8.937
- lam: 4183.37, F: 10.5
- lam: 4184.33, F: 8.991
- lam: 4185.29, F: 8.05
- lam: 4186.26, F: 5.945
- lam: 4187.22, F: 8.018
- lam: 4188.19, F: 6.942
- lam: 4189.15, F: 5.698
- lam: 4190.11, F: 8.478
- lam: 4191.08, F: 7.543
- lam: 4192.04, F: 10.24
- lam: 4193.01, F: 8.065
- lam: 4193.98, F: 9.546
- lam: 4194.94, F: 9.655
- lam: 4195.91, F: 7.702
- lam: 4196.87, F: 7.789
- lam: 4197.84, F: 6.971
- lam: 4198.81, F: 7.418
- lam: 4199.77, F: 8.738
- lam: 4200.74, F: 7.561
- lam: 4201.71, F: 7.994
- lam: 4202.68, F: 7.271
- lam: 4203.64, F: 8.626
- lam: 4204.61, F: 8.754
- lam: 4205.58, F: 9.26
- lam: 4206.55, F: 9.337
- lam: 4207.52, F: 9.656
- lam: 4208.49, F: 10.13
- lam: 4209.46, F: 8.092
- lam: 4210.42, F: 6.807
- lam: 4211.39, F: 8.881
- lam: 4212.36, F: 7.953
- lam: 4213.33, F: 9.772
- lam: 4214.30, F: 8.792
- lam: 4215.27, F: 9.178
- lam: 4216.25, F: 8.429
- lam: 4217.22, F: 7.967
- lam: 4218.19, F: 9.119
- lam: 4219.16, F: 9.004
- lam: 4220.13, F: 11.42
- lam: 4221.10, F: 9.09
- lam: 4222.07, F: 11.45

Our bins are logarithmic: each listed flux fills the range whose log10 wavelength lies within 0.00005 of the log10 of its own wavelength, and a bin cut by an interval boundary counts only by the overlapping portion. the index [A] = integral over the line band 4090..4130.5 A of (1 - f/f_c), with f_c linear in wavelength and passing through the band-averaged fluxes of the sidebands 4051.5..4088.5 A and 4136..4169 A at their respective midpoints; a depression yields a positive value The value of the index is 2.0 A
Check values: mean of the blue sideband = 9.37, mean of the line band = 8.61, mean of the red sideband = 8.74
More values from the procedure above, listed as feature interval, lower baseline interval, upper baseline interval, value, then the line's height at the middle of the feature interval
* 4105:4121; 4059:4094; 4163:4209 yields 0.7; 9.16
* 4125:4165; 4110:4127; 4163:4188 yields 2.1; 9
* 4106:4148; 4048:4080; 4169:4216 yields 1.8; 9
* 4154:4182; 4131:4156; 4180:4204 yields -3.0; 8.21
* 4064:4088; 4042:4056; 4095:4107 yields -3.3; 8.4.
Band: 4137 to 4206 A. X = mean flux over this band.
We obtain 8.6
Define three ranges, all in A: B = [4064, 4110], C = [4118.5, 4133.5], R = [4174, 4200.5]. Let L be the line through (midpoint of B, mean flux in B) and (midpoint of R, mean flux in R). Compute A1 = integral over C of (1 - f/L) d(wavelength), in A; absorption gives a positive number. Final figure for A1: 0.4 A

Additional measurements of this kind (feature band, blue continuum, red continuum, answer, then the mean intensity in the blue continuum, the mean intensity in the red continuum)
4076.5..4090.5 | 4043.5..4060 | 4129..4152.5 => -1.4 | 9.15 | 8.3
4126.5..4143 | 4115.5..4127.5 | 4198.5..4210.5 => 0.6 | 8.95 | 8.51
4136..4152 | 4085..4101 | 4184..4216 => 0.3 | 9.11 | 8.3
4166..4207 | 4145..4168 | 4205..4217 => 1.0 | 8.72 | 8.83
